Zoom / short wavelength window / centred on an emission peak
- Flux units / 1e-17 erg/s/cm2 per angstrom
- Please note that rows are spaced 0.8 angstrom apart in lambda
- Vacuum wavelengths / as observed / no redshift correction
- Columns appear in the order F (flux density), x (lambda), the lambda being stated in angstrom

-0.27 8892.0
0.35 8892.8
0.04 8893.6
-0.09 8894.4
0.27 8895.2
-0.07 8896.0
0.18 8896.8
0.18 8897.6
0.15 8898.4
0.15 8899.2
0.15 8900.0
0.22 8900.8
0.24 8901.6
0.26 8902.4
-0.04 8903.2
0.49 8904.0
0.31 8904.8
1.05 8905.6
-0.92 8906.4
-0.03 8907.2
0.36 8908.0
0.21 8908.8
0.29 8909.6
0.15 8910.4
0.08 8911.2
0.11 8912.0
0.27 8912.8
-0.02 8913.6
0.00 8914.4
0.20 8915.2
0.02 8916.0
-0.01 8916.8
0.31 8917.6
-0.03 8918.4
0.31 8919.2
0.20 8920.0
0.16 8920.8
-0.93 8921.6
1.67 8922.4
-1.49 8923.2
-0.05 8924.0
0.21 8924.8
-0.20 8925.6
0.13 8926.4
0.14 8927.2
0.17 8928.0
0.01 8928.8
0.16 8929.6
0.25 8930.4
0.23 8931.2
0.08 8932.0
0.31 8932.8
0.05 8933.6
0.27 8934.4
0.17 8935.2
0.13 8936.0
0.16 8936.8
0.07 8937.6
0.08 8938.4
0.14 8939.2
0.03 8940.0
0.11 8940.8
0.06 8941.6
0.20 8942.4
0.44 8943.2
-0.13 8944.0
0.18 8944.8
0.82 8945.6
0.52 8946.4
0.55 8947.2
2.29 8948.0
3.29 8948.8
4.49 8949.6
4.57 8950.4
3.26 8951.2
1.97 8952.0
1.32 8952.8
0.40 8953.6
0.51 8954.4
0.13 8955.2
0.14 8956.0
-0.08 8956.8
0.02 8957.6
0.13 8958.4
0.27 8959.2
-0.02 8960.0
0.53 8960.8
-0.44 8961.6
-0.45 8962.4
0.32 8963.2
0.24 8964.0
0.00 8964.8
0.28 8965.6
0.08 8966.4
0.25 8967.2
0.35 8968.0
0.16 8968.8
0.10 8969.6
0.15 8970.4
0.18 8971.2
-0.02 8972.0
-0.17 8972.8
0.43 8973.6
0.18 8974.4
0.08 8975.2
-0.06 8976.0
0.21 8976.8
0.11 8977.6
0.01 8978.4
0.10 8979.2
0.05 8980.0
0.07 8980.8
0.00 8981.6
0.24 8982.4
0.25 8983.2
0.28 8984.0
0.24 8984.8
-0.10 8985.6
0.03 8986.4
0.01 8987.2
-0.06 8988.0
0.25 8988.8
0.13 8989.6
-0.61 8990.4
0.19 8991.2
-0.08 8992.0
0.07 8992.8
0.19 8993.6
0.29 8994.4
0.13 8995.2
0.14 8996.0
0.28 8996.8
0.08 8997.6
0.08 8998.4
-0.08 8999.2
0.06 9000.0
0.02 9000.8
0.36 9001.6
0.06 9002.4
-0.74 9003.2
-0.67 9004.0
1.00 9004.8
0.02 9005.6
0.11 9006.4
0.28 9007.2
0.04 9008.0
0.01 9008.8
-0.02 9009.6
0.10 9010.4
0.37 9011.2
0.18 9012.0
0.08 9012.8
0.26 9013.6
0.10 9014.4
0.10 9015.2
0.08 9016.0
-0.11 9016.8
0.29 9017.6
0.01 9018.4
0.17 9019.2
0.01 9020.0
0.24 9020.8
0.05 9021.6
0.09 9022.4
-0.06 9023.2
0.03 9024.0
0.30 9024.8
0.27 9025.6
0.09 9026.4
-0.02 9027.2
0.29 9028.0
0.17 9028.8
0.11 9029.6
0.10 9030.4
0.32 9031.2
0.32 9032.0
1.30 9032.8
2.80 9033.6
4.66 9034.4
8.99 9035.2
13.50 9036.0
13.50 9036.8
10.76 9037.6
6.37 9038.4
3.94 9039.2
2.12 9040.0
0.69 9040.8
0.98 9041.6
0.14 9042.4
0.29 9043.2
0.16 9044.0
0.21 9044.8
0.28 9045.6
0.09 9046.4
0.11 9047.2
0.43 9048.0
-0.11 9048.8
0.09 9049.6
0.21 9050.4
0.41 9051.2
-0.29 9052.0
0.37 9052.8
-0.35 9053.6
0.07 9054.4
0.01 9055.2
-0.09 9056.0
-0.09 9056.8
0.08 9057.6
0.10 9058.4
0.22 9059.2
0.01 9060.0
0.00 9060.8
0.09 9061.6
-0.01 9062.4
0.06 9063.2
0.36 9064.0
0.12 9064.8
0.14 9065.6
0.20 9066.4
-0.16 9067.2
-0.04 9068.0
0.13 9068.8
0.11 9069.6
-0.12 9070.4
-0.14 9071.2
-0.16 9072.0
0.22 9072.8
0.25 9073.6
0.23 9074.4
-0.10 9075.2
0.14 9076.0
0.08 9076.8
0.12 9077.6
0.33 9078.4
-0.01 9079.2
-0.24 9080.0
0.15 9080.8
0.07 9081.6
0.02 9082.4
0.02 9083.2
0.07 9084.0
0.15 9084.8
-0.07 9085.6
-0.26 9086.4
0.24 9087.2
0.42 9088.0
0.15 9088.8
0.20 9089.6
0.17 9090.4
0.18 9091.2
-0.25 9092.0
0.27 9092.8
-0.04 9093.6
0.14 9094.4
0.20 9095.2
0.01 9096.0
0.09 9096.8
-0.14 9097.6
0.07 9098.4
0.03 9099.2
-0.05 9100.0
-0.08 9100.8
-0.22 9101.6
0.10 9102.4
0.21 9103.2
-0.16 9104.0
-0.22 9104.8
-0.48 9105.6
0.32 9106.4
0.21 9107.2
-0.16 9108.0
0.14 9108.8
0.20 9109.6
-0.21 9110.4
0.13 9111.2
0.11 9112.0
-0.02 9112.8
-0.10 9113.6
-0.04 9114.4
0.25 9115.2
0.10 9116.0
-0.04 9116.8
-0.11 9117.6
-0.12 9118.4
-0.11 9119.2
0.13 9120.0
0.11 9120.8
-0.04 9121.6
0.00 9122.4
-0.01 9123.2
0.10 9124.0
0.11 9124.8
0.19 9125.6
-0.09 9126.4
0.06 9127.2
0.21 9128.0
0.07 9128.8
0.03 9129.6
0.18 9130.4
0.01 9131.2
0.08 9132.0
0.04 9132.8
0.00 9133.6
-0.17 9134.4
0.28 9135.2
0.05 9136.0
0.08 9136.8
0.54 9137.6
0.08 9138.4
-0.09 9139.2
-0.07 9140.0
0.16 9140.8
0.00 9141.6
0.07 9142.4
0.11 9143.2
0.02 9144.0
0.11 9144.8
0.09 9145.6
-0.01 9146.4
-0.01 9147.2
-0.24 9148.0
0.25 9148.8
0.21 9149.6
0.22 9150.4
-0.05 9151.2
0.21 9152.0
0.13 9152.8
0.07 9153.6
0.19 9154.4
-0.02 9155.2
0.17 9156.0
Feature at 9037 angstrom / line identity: [O III] 5007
